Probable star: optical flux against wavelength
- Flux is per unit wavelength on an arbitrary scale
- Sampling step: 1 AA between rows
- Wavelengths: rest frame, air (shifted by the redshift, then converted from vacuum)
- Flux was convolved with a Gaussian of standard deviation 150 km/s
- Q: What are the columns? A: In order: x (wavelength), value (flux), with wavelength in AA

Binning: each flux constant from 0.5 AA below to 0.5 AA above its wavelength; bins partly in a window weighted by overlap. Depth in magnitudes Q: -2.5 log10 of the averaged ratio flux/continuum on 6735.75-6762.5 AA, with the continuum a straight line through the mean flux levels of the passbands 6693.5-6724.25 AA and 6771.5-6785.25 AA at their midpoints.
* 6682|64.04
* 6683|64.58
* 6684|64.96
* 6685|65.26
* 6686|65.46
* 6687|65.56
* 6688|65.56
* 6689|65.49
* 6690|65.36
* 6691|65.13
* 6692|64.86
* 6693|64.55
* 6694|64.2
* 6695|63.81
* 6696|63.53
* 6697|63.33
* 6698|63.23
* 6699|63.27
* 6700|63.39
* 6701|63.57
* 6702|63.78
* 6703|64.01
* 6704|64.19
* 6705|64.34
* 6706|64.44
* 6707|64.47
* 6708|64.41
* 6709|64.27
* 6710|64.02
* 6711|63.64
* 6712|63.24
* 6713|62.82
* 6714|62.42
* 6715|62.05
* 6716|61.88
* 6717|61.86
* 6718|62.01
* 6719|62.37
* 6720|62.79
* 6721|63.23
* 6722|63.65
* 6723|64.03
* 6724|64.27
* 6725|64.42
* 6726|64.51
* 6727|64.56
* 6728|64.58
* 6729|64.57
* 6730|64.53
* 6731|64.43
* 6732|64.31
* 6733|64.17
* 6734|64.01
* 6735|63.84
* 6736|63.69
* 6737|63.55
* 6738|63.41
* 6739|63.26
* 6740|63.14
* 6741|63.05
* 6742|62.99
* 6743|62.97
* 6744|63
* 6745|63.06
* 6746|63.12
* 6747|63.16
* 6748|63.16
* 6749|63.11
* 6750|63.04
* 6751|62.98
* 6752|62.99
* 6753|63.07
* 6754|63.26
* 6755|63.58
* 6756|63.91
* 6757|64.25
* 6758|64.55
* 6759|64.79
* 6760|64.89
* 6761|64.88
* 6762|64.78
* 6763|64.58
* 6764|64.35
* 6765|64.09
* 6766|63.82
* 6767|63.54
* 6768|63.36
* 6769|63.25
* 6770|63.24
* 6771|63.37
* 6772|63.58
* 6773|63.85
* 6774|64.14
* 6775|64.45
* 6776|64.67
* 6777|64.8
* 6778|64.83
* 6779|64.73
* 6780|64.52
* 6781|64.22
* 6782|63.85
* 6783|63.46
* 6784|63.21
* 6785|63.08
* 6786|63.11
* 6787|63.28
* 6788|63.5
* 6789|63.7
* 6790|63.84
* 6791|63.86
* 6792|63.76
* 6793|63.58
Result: 0.005 mag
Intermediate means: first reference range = 63.4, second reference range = 64.1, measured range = 63.5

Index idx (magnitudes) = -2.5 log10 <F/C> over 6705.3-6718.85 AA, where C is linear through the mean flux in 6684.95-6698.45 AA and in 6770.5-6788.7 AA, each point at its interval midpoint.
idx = 0.02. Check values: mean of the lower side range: 64.7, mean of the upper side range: 63.9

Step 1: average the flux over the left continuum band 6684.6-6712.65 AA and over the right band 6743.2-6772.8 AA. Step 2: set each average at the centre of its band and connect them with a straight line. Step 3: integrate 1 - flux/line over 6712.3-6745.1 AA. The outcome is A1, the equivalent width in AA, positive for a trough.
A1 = 0.3 AA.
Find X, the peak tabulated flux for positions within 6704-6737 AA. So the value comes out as 64.58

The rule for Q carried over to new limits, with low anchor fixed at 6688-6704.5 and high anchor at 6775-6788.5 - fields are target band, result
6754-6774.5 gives 0.000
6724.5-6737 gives -0.003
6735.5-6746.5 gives 0.014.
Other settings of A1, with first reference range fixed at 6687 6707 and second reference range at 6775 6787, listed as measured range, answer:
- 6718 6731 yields 0.06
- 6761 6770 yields 0.01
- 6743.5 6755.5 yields 0.18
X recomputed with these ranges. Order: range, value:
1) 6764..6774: 64.35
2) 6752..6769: 64.89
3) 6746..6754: 63.26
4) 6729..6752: 64.57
